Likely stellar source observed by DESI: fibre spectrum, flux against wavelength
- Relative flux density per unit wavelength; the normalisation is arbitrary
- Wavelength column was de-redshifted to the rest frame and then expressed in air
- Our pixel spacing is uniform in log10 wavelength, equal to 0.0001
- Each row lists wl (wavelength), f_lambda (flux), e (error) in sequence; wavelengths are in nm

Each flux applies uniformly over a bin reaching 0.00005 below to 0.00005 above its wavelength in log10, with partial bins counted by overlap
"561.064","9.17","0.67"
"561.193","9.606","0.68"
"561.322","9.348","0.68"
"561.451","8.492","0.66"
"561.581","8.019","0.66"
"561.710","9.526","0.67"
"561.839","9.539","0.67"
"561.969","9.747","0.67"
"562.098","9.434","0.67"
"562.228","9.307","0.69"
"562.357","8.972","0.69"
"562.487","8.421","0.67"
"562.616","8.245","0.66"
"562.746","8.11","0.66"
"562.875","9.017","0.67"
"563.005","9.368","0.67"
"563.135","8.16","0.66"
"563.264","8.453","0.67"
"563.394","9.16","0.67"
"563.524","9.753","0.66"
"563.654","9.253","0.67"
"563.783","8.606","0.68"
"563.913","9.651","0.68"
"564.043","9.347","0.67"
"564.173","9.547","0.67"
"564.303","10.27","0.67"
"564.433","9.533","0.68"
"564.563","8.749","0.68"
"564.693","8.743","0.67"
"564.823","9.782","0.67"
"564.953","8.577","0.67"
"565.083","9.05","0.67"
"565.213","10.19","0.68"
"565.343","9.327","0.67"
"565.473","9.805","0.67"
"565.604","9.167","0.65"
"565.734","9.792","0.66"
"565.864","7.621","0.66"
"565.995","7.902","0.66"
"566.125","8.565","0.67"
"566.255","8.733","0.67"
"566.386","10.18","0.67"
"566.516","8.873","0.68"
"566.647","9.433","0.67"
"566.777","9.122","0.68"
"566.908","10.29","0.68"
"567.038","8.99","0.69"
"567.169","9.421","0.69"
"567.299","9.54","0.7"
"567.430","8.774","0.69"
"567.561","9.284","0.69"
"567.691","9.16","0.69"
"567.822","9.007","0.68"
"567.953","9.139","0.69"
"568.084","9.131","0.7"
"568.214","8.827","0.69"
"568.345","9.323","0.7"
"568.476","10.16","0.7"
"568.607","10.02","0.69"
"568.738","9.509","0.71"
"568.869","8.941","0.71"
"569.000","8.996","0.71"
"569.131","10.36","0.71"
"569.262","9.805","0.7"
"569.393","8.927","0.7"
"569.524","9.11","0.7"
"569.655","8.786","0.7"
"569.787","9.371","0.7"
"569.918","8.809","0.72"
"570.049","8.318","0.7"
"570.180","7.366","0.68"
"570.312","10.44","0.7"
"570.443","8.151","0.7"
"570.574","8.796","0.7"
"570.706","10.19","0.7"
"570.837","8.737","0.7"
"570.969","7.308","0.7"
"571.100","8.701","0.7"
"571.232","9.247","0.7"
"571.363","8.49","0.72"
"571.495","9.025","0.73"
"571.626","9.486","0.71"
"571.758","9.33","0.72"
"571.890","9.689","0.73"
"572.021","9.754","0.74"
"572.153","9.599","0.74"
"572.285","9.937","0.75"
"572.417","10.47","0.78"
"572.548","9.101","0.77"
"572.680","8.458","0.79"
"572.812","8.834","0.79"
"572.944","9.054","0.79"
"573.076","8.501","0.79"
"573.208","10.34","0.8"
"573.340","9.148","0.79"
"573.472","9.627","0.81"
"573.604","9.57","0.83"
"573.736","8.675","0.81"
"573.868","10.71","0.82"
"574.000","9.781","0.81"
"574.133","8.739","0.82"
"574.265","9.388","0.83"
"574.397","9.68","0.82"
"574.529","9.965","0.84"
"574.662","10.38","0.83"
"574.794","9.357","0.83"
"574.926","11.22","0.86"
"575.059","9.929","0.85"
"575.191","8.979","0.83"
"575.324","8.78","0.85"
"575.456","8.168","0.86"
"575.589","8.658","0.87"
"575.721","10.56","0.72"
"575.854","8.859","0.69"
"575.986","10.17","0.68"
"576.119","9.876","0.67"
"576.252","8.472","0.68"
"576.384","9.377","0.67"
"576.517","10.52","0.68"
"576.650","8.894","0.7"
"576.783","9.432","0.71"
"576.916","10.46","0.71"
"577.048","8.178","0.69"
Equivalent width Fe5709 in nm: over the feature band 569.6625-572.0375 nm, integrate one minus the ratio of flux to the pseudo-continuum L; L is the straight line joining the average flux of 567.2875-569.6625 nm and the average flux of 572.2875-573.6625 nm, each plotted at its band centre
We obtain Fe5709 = 0.10 nm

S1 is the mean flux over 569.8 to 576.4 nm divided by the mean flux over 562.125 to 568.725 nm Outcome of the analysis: 1.0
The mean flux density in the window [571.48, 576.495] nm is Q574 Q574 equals 9.48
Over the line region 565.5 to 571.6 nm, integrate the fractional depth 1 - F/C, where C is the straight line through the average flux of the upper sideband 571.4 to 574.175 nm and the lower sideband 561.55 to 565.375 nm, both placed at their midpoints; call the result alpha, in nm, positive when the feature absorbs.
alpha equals 0.130 nm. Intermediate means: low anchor 9.14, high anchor 9.41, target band 9.09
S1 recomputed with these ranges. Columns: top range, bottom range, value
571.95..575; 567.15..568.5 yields 1.04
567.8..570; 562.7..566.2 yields 1.02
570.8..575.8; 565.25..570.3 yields 1.02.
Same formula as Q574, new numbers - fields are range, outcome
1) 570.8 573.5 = 9.18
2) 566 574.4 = 9.23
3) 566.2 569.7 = 9.33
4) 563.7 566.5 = 9.19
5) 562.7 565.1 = 9.12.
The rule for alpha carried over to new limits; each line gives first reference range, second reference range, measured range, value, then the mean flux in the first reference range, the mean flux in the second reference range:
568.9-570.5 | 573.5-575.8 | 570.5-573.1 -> 0.03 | 9.04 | 9.56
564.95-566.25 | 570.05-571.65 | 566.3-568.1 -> -0.07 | 9.01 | 8.79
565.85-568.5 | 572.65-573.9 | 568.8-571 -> 0.05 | 9.13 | 9.28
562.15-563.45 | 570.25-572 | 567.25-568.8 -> -0.07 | 8.72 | 9.06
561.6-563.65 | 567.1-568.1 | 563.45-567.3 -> -0.07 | 9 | 9.18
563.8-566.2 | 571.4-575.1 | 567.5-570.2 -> 0.05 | 9.19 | 9.55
